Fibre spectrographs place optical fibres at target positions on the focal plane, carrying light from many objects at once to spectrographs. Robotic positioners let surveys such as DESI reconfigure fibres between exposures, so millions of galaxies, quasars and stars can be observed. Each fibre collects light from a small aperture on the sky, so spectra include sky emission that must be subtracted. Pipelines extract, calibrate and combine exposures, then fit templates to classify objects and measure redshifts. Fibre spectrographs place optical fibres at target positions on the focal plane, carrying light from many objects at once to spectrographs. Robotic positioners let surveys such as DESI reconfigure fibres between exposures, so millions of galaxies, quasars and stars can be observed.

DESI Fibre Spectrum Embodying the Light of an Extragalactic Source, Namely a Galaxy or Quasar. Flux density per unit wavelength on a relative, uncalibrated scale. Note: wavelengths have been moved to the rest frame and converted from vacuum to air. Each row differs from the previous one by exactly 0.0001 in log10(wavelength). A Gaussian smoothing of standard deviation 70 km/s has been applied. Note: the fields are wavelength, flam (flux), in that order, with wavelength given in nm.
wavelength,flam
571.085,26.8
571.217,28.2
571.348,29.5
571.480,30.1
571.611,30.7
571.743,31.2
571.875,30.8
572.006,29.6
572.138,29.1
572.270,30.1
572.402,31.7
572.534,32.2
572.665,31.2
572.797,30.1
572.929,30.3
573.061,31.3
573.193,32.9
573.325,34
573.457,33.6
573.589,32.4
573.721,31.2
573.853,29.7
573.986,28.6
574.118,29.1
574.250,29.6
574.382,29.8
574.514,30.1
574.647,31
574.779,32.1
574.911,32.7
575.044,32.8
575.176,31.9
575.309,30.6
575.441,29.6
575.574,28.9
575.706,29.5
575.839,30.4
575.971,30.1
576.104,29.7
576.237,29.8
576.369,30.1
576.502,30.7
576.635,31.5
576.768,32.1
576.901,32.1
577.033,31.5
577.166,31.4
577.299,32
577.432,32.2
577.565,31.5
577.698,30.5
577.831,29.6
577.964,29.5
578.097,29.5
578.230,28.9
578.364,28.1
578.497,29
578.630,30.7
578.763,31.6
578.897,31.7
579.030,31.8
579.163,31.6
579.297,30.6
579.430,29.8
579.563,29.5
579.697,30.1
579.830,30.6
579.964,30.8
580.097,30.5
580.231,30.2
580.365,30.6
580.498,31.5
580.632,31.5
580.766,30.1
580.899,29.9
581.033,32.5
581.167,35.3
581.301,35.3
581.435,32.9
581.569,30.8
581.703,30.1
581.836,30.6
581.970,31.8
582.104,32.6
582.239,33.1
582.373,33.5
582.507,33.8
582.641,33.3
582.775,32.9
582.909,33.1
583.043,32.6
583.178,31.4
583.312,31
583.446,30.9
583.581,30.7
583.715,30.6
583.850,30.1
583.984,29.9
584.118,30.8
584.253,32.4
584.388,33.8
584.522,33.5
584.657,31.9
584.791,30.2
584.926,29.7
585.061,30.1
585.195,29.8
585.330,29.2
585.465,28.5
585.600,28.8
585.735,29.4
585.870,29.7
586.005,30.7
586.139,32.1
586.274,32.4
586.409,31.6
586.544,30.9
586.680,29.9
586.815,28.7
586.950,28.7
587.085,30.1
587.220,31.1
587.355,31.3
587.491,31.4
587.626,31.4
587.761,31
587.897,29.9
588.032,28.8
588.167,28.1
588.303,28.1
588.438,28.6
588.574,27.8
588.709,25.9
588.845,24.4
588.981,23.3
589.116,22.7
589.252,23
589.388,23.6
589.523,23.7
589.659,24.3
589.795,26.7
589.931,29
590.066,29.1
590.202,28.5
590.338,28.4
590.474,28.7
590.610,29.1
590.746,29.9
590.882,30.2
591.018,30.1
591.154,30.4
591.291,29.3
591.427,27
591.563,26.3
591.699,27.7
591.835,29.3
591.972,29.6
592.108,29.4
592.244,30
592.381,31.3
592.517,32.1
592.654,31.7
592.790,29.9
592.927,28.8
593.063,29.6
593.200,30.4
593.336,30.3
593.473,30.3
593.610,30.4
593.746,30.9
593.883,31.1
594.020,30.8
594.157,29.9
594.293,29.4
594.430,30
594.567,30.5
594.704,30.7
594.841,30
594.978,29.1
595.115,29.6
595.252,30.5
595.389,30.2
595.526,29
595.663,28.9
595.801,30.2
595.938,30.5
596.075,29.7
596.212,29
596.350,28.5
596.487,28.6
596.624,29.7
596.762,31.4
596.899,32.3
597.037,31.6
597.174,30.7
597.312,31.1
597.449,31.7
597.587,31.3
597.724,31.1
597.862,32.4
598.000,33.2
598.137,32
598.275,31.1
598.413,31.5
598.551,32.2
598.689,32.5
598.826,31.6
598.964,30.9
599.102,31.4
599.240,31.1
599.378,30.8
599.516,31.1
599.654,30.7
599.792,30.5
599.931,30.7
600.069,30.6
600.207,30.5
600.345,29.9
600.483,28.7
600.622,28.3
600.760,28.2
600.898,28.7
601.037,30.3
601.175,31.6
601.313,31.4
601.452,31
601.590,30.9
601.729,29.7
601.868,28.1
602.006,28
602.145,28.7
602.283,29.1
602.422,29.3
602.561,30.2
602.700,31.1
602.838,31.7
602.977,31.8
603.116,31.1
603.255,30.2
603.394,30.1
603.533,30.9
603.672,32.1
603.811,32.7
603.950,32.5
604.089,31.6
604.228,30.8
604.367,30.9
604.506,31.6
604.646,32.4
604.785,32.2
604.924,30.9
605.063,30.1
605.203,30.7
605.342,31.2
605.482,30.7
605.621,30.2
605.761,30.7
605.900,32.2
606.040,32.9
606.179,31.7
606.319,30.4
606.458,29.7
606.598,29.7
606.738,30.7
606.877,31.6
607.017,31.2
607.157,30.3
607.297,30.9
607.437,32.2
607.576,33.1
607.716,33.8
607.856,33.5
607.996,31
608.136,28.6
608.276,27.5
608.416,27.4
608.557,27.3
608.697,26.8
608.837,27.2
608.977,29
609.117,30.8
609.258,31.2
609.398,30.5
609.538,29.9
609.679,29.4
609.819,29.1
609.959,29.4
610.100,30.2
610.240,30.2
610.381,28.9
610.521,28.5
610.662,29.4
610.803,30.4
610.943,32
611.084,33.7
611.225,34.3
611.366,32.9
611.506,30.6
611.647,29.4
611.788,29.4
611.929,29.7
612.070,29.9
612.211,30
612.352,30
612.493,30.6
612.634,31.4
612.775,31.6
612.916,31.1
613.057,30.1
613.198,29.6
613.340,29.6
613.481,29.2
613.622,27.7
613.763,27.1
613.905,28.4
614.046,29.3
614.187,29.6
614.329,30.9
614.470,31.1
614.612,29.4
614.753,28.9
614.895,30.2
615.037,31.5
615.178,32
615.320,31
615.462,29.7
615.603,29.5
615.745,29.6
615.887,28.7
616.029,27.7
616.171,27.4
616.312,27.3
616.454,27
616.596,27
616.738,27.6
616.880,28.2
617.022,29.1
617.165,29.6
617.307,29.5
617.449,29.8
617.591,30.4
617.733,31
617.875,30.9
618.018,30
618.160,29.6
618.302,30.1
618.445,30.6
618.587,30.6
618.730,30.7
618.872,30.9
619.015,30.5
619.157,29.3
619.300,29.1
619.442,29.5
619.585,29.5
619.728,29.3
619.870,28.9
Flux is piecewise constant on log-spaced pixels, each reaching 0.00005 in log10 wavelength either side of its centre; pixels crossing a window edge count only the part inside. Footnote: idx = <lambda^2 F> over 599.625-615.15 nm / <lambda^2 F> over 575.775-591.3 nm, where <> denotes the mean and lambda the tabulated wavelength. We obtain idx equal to 1.1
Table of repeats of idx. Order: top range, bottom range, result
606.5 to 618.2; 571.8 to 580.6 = 1.10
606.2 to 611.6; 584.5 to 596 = 1.10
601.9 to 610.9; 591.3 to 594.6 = 1.07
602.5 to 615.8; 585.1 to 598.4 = 1.09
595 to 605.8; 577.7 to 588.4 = 1.05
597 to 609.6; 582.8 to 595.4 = 1.09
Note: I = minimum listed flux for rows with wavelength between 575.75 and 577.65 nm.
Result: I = 29.7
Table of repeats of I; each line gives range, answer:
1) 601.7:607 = 28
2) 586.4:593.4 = 22.7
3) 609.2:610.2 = 29.1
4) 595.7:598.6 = 28.5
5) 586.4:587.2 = 28.7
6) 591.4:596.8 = 26.3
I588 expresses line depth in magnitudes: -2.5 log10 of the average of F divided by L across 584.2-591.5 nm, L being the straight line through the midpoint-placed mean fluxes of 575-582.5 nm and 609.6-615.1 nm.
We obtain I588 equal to 0.06 mag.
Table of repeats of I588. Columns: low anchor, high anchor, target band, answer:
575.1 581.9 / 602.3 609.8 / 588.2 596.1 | 0.07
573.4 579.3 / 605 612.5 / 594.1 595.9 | 0.02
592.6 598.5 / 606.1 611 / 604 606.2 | -0.04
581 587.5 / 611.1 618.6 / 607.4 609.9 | 0.01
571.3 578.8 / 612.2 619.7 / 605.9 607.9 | -0.06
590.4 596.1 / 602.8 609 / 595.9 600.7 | -0.02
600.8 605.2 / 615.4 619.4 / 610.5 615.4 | -0.02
